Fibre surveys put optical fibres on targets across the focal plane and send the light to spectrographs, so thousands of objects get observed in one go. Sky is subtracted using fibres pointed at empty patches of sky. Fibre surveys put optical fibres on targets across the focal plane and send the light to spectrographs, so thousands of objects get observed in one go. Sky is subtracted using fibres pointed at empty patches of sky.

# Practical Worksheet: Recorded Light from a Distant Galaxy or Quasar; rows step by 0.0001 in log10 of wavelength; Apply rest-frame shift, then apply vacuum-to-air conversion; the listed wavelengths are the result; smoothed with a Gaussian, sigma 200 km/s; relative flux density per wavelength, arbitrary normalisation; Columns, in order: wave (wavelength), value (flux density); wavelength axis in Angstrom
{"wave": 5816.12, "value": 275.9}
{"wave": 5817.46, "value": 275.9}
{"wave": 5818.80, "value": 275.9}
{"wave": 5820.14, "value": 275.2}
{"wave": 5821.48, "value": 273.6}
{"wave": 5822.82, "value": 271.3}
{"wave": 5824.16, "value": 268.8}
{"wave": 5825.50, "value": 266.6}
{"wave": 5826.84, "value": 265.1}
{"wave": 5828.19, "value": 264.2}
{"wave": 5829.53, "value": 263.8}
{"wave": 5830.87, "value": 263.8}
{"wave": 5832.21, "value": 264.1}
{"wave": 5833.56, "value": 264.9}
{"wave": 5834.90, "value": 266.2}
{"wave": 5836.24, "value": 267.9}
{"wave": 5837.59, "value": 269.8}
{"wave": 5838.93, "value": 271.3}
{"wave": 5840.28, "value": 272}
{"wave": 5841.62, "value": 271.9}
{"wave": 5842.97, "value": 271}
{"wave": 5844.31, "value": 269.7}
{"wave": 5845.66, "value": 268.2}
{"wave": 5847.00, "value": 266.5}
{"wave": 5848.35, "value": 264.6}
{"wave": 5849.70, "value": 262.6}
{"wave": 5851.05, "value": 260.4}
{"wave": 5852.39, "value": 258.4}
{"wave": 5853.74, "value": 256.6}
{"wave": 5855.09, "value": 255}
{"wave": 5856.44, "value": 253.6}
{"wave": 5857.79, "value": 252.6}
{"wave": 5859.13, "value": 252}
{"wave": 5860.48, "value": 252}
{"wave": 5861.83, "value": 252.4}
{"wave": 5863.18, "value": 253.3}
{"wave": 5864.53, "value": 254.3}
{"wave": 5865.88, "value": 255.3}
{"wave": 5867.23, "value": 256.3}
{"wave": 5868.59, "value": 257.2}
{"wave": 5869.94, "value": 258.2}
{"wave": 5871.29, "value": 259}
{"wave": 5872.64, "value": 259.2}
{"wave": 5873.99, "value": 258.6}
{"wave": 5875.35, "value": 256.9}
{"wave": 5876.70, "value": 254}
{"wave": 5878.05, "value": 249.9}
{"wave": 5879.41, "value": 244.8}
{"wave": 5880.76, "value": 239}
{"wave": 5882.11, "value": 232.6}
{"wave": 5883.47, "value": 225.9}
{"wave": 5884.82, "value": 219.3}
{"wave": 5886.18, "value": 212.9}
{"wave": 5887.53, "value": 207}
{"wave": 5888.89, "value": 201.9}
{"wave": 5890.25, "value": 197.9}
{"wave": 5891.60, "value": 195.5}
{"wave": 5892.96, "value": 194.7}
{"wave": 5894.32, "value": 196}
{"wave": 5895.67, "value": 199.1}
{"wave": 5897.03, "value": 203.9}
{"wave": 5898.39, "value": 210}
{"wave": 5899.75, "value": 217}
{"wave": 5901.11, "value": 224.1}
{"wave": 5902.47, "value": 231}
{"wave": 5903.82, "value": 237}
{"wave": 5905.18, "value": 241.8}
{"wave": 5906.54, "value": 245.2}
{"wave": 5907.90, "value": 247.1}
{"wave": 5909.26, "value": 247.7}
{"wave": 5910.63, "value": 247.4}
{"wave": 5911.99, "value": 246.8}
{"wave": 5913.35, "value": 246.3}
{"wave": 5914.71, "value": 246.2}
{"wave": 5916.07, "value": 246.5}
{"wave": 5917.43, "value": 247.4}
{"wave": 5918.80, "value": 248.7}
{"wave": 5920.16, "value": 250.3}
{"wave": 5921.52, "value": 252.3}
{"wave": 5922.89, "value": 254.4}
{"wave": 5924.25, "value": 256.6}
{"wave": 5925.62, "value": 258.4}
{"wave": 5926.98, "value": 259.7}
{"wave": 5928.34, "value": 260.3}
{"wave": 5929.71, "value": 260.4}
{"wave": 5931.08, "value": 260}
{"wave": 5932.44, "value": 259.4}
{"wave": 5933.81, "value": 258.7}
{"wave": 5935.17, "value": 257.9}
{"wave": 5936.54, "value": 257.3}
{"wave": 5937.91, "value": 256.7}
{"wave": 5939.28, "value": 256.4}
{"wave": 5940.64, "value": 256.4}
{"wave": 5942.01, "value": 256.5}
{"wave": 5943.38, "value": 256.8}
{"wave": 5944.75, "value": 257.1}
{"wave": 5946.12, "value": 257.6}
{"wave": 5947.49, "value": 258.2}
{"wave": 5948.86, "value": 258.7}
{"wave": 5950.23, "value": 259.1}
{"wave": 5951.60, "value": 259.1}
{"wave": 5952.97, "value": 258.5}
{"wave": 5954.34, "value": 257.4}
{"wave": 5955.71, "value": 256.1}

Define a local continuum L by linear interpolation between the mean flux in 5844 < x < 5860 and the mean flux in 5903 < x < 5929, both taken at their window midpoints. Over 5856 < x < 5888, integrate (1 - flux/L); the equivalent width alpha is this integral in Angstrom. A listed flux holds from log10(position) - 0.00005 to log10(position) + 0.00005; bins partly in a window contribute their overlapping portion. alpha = 1.2 Angstrom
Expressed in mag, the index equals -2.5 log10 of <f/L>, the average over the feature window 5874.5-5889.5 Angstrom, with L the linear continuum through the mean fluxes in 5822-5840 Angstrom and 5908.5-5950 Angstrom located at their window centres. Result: 0.13 mag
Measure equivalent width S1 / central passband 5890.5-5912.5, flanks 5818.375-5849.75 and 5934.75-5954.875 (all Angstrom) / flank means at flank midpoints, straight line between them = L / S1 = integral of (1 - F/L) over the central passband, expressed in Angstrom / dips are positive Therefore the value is 3.2 Angstrom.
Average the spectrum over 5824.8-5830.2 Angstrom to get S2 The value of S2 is 265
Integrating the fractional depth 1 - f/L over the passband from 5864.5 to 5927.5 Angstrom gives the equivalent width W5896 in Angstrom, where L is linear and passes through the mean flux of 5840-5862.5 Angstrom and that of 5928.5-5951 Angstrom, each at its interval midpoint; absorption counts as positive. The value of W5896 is 5.4 Angstrom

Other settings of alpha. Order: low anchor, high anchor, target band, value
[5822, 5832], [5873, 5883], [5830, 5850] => -0.5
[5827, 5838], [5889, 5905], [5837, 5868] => -1.6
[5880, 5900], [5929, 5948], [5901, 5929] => -1.6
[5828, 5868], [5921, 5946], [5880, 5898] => 3.5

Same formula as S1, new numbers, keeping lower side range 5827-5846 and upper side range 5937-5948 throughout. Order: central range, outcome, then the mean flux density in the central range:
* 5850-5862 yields 0.48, 255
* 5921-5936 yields 0.01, 258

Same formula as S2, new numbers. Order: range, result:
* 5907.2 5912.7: 247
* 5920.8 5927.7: 256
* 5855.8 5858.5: 254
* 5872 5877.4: 257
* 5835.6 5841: 270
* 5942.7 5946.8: 257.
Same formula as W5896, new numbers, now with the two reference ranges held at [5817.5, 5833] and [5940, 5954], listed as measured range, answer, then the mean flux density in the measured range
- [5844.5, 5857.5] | 0.27 Angstrom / 261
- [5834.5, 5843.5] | -0.09 Angstrom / 270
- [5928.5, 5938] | 0.00 Angstrom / 259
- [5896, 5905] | 1.41 Angstrom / 221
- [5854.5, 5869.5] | 0.64 Angstrom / 254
